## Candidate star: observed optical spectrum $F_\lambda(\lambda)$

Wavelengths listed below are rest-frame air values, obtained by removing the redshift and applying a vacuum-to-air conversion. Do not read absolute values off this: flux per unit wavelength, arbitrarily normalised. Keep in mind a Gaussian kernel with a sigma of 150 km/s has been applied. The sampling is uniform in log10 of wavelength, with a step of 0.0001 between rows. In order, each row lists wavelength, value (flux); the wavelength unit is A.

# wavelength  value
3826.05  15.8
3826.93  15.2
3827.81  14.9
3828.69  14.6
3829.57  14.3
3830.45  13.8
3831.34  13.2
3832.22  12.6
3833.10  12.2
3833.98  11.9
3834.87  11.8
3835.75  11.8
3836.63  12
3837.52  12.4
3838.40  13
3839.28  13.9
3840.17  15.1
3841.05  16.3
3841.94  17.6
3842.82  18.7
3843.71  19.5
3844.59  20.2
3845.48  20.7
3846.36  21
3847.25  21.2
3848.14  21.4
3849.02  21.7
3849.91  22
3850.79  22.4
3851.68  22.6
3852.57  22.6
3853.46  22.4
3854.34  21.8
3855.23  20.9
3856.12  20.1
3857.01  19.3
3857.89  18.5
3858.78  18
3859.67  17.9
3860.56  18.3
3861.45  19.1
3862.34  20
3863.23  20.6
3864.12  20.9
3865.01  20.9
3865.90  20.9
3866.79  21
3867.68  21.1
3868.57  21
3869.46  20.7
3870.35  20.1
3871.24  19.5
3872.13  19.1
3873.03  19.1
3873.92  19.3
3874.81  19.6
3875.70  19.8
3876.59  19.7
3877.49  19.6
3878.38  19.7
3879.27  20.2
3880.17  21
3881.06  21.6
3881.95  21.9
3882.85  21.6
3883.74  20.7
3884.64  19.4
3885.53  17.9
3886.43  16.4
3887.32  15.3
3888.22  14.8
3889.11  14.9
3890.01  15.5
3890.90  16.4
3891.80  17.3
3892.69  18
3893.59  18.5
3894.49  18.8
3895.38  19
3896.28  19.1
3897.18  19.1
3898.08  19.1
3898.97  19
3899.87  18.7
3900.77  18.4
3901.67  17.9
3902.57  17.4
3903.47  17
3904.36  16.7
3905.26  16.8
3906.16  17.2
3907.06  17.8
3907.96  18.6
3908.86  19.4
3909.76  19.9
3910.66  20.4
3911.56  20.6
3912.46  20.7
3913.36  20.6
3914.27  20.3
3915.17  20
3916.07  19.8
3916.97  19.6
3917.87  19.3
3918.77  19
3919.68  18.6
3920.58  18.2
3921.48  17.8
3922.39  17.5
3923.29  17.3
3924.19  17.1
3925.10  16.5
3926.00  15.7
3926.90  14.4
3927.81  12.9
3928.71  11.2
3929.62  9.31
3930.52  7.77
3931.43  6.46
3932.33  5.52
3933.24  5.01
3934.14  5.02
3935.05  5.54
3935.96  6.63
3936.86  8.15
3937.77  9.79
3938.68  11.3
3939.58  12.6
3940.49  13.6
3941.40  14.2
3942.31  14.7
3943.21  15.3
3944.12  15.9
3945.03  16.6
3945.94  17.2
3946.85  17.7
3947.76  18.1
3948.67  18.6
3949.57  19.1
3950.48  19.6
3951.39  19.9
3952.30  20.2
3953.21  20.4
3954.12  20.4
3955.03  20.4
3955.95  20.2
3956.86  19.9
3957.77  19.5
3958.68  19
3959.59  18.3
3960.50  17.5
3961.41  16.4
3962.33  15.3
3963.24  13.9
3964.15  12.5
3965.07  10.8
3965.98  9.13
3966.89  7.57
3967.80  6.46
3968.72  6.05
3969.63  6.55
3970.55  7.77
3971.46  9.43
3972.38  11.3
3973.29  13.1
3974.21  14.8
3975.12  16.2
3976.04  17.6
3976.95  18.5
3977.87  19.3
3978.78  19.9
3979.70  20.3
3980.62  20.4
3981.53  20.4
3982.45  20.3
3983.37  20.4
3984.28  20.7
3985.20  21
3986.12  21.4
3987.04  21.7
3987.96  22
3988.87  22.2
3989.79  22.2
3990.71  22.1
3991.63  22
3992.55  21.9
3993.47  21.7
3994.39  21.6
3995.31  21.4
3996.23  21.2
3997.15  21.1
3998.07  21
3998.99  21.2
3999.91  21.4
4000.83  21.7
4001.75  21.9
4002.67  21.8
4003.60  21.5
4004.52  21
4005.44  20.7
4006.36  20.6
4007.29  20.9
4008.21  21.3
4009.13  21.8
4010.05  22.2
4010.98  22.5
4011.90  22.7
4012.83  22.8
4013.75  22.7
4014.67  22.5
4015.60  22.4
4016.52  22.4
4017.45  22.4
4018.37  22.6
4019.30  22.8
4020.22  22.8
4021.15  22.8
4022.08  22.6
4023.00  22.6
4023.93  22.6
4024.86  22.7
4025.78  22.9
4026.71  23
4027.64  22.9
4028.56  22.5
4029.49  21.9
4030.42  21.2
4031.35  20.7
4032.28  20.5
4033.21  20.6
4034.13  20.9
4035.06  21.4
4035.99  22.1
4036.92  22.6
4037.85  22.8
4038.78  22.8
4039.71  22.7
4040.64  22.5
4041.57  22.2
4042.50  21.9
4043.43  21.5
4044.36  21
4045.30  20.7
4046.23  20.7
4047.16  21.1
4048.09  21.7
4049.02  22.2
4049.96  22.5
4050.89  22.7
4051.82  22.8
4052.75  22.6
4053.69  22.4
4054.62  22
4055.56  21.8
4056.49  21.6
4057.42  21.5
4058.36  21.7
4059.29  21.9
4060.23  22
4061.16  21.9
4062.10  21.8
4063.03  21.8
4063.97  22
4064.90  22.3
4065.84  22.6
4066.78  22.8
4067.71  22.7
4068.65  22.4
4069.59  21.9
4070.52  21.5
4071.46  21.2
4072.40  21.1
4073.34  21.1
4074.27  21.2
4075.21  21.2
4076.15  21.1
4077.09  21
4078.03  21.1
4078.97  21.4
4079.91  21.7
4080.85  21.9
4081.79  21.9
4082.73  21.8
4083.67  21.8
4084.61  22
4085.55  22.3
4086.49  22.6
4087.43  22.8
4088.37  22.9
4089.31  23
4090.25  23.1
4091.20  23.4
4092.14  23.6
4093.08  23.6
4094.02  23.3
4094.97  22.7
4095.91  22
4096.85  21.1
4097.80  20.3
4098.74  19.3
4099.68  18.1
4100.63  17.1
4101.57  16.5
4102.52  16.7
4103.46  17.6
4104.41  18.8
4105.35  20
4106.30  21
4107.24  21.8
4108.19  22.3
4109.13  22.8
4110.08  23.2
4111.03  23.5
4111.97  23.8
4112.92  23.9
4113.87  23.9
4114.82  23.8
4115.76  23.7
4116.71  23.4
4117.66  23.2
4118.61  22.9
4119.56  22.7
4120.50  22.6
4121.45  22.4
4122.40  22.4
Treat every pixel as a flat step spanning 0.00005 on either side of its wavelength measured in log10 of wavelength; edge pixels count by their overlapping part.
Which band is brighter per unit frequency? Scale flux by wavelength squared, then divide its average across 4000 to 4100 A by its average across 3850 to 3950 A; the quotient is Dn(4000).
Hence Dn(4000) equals 1.4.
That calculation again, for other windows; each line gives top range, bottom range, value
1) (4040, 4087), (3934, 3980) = 1.56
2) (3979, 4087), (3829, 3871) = 1.31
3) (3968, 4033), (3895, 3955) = 1.31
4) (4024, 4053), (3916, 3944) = 1.78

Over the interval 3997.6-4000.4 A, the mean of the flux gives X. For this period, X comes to 21.2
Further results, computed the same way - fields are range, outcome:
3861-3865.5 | 20.3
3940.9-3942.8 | 14.5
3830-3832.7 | 13.2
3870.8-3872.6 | 19.2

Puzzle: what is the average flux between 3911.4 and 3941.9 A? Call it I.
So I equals 14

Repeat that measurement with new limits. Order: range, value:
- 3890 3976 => 15.6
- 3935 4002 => 17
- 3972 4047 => 21.2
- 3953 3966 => 17.1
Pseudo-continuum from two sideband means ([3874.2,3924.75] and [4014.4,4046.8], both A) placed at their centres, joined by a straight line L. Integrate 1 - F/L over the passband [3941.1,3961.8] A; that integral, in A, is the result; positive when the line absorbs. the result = 1.8 A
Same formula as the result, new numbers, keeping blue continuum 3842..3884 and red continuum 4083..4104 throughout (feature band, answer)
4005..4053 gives -2.5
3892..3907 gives 1.7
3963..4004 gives 6.0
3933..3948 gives 6.1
